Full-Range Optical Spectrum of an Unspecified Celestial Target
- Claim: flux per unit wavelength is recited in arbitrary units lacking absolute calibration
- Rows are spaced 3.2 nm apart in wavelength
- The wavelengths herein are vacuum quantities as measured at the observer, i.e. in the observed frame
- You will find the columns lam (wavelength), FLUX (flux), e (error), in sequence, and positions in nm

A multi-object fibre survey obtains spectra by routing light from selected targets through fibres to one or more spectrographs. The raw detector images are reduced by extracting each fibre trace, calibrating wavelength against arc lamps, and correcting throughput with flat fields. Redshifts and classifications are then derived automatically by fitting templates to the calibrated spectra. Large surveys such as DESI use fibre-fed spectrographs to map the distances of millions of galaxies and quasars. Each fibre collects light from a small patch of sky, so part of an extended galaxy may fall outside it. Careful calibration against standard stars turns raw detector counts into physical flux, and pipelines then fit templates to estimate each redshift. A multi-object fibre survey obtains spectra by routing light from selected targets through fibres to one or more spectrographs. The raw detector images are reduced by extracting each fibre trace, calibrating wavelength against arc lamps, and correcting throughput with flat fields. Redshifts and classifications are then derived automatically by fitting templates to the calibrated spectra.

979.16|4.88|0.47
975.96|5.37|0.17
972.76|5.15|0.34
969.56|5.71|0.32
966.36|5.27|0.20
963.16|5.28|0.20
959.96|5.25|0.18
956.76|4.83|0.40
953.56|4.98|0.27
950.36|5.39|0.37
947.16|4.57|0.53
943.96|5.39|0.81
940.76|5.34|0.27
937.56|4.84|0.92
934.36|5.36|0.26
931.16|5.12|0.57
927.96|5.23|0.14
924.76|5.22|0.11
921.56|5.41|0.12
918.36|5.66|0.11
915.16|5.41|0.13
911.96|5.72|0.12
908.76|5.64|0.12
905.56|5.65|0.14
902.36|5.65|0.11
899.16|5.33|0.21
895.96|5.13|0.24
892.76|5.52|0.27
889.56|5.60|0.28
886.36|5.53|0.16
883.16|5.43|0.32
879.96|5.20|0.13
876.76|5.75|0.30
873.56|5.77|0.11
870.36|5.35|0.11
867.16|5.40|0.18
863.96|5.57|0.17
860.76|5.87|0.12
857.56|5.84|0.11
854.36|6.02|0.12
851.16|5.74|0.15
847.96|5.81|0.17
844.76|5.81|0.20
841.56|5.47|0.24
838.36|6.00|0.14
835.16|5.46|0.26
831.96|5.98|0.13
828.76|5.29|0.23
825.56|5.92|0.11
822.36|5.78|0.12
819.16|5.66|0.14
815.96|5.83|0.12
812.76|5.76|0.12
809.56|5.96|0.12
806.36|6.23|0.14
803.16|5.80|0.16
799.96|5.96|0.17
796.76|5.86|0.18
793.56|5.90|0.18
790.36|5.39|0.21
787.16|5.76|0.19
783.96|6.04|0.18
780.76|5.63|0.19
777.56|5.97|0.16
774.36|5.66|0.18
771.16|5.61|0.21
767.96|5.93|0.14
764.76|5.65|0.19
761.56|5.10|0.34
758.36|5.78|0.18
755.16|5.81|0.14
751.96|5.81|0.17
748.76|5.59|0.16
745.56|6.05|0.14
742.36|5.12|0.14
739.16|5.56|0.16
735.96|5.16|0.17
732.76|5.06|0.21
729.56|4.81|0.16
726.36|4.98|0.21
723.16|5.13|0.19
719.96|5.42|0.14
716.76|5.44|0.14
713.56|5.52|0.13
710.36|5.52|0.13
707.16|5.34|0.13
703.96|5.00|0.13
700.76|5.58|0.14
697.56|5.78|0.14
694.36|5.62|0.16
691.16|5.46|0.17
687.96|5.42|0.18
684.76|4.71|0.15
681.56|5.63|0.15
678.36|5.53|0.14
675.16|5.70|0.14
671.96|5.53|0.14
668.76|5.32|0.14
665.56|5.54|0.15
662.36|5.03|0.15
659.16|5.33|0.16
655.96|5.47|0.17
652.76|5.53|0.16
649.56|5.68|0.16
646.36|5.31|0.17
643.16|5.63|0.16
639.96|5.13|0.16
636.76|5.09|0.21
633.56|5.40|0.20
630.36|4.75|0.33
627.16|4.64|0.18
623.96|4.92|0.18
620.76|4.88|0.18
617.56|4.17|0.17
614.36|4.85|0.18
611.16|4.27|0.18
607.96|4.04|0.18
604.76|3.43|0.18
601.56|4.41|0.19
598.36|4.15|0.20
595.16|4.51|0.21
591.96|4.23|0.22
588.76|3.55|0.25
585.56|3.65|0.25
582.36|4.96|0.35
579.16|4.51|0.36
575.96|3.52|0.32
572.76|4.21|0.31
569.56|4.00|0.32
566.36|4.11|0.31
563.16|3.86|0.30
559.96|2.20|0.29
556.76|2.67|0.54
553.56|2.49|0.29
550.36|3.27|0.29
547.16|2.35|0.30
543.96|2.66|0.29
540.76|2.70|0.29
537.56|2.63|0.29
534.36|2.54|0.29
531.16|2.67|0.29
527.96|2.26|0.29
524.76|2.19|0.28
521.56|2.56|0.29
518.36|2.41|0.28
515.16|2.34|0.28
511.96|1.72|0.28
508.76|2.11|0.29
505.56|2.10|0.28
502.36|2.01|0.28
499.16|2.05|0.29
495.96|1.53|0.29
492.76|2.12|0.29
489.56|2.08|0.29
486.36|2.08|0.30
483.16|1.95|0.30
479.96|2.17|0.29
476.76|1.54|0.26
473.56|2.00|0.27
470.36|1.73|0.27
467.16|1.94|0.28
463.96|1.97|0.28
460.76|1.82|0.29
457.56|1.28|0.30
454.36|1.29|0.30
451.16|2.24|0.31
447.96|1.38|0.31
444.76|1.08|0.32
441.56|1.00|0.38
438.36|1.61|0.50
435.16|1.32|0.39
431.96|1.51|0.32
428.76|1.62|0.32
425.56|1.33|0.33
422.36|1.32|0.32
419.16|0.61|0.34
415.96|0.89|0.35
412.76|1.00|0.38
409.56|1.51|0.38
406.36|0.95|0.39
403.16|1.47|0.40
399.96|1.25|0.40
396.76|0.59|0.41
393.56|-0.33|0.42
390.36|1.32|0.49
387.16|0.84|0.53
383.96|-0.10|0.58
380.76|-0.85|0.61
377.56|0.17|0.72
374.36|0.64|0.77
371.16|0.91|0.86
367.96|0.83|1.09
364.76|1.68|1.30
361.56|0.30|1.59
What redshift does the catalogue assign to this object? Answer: 0.407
